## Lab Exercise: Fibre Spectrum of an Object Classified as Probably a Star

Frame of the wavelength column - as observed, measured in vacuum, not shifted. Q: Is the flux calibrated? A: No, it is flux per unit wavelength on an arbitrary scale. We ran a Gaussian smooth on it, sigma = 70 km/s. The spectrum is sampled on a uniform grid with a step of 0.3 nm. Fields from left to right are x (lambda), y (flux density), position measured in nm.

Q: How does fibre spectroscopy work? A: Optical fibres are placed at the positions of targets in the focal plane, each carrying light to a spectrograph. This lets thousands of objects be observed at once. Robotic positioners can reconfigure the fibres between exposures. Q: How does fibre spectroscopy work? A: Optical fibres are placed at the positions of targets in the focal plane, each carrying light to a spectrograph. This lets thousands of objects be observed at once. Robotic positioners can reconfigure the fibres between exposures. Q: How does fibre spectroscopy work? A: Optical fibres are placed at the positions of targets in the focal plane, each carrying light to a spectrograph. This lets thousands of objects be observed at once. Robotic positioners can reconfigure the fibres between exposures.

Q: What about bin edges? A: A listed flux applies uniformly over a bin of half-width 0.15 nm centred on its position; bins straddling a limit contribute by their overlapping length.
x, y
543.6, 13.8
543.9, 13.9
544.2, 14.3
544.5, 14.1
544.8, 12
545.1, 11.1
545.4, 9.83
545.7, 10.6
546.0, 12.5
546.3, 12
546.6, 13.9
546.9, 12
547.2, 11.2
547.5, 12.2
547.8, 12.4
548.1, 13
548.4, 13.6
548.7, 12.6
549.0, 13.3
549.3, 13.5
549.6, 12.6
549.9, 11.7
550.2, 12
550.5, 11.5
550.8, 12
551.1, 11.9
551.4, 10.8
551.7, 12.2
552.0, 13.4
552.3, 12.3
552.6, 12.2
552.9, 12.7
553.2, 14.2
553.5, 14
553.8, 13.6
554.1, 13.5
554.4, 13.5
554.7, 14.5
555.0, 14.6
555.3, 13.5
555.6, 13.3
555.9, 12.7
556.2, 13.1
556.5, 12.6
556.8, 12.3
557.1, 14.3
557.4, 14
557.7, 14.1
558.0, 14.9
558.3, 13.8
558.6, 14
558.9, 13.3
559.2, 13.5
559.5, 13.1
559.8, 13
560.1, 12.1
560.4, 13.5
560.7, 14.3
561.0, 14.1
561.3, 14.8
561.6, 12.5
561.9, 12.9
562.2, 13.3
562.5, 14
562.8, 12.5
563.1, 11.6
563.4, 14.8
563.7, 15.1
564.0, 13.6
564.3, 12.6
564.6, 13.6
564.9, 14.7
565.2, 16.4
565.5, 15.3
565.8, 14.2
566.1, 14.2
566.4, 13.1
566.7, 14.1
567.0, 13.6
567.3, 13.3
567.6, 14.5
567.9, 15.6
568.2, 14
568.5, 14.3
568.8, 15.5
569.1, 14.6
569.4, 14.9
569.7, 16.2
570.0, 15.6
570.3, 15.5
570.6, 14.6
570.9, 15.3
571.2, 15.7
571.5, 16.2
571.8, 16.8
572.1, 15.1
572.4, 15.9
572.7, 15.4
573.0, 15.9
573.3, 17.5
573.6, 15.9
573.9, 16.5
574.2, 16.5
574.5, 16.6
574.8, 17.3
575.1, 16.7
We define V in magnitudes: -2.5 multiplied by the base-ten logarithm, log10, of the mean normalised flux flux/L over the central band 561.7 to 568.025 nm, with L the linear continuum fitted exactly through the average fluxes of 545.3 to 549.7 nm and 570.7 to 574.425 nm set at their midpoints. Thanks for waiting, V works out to 0.074 mag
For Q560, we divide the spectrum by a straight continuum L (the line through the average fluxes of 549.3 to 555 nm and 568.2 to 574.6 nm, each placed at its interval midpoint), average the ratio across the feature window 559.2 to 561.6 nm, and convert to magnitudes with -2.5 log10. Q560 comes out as 0.04 mag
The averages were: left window 12.8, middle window 13.5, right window 15.7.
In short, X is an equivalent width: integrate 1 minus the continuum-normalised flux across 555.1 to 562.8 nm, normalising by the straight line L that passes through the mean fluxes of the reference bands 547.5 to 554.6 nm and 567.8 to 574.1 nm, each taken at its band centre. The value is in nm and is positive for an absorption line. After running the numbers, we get 0.21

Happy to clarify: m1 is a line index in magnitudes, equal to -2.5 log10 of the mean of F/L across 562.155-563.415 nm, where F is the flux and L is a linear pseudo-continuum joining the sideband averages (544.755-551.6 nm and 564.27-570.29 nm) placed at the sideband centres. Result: 0.07 mag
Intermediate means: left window 12.1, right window 14.6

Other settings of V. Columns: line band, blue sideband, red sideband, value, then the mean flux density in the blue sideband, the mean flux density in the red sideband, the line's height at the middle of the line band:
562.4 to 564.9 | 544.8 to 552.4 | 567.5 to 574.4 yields 0.07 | 12.2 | 15.6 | 14.5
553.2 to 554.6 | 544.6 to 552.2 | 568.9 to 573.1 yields -0.06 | 12.2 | 15.5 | 13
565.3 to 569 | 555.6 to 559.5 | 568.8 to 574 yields 0.05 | 13.5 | 15.7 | 15.1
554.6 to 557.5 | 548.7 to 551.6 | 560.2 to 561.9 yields -0.04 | 12.2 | 13.7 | 13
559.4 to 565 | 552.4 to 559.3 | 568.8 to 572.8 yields 0.07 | 13.6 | 15.5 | 14.4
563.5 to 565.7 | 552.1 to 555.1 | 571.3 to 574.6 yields 0.04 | 13.5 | 16.2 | 15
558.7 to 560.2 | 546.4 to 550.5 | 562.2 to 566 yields 0.04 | 12.6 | 14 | 13.6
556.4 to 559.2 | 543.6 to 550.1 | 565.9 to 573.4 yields 0.00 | 12.5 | 15.1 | 13.7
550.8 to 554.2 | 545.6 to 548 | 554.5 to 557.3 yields 0.02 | 12.1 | 13.4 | 13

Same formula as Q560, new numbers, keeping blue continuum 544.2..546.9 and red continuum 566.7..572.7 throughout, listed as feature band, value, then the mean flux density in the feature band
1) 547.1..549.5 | -0.024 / 12.8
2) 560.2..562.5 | 0.035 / 13.6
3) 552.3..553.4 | 0.004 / 13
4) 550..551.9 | 0.090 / 11.8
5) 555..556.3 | 0.004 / 13.3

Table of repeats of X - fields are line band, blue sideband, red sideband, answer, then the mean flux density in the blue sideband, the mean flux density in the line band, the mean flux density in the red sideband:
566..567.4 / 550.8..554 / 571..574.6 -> 0.14 nm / 12.7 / 13.7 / 16.1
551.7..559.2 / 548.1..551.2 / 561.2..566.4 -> -0.25 nm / 12.5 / 13.5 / 13.9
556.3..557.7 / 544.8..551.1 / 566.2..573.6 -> 0.00 nm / 12.2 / 13.4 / 15.1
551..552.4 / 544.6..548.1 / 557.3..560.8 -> 0.05 nm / 11.9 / 12.1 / 13.6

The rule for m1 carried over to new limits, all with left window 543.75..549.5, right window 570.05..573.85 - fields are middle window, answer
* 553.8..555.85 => -0.01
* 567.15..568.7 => 0.07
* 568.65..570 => 0.01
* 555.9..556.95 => 0.09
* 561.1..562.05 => 0.08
